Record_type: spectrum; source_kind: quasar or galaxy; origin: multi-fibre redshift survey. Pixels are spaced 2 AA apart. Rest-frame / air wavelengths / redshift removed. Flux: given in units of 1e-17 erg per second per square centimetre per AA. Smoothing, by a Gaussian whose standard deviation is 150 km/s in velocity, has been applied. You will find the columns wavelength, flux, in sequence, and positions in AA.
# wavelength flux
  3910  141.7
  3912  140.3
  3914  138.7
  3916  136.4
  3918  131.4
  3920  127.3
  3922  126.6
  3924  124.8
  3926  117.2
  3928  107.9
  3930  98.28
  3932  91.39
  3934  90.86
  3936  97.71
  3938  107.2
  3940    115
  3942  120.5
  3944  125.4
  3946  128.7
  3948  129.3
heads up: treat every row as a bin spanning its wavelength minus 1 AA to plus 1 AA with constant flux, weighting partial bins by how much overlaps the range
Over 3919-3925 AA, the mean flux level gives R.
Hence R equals 126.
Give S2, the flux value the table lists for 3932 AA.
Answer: 91.39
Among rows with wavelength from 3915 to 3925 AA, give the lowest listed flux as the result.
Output 124.8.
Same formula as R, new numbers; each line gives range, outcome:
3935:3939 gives 102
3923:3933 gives 108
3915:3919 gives 134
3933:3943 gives 106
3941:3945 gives 123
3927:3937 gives 97.2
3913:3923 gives 132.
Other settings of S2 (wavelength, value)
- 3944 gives 125.4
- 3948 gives 129.3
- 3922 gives 126.6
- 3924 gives 124.8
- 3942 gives 120.5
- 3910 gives 141.7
